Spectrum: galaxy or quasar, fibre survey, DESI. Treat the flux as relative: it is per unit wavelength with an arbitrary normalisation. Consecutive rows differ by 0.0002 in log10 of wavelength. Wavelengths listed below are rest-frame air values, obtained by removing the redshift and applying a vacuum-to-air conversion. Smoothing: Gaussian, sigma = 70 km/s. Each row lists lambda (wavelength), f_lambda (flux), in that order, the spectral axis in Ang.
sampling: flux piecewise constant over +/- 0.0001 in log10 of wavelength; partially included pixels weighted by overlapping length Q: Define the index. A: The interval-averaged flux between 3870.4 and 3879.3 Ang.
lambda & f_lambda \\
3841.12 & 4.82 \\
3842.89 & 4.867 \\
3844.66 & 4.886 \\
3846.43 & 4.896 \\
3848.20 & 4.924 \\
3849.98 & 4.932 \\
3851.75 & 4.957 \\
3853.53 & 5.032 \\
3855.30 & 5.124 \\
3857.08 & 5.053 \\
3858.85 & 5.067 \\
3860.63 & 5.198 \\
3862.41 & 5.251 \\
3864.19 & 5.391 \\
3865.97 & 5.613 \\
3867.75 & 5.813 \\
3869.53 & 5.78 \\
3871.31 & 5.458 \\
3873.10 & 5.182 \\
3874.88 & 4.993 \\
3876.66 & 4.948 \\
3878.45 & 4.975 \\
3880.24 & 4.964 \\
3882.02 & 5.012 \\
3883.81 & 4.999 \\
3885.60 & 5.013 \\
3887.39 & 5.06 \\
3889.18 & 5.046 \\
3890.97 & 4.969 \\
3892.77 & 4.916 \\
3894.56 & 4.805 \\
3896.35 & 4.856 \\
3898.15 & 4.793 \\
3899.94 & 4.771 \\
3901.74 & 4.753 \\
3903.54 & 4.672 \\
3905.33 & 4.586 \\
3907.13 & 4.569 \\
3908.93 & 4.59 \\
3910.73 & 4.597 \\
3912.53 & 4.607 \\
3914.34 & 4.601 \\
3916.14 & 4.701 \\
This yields 5.11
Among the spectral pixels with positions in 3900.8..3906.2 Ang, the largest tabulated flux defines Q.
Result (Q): 4.753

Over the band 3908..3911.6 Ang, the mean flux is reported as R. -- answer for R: 4.59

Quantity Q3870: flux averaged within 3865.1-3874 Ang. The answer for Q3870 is 5.57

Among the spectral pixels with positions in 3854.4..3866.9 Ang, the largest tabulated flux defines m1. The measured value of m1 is 5.613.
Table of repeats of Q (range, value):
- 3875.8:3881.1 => 4.975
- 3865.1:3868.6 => 5.813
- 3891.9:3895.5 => 4.916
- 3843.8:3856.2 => 5.124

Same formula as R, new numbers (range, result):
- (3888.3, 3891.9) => 5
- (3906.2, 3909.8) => 4.58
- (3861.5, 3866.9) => 5.42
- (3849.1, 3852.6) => 4.95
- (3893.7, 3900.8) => 4.81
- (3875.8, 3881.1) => 4.96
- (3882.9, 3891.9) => 5.01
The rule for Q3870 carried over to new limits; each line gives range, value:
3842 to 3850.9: 4.9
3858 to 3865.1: 5.22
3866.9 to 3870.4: 5.8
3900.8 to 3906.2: 4.67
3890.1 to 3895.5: 4.9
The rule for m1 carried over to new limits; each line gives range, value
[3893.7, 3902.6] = 4.856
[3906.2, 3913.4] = 4.607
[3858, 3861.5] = 5.198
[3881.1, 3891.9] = 5.06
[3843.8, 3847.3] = 4.896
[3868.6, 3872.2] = 5.78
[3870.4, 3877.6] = 5.458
